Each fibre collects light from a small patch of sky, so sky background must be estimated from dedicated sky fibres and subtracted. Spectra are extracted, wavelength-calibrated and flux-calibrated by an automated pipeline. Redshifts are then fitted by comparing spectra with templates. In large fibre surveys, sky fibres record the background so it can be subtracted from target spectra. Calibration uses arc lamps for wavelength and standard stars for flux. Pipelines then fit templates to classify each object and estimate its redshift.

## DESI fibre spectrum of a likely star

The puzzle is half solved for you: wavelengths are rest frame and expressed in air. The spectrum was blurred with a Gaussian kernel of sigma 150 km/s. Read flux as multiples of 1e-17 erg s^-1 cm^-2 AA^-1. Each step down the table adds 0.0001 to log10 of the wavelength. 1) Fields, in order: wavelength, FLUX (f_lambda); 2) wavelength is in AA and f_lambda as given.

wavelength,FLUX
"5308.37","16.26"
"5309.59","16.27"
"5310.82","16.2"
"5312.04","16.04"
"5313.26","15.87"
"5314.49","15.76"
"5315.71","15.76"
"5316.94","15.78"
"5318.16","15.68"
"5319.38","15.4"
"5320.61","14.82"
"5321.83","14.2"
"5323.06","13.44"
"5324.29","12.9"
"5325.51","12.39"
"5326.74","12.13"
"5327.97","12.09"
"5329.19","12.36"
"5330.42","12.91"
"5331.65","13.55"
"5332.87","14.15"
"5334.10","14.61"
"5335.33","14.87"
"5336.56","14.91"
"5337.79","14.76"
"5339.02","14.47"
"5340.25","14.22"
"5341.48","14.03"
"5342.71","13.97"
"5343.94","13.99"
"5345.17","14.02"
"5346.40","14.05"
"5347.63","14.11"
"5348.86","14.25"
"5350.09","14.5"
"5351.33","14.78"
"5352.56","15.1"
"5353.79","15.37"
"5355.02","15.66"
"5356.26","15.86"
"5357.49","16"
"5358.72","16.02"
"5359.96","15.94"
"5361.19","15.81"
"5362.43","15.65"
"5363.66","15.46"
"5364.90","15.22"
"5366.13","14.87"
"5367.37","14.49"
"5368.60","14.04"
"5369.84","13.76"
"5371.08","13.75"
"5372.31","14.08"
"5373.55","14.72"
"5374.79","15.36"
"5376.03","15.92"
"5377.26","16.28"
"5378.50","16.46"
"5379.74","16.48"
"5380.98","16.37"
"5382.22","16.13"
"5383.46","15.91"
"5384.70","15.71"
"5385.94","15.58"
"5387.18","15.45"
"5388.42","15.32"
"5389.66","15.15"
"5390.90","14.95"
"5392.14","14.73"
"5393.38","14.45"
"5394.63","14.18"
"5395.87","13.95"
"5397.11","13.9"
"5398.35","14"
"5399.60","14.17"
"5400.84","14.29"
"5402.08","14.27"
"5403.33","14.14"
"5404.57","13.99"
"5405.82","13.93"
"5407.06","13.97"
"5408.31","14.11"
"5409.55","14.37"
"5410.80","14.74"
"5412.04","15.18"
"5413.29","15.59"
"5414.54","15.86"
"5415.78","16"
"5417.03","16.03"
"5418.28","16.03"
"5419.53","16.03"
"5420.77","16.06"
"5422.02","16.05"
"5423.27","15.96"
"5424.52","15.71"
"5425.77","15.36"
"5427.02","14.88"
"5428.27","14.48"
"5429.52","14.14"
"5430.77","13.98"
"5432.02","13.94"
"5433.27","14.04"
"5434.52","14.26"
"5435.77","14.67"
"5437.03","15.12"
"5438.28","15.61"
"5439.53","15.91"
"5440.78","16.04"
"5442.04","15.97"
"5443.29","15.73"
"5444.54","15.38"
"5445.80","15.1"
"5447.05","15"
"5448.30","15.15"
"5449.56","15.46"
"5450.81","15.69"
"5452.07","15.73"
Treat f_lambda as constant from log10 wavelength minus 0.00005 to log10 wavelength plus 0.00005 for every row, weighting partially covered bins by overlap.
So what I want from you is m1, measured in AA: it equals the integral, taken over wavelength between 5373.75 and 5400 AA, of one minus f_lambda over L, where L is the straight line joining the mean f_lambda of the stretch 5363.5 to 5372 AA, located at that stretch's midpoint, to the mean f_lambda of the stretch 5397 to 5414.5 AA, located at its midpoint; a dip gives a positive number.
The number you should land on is -1.5 AA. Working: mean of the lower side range 14.4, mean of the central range 15.3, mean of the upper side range 14.4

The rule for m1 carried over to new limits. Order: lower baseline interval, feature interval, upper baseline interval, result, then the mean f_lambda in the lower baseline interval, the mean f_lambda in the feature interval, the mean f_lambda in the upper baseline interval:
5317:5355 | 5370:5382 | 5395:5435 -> -0.8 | 14.1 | 15.4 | 14.8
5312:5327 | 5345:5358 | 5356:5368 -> 0.3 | 14.6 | 14.9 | 15.5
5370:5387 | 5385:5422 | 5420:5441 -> 1.1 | 15.5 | 14.9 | 15.1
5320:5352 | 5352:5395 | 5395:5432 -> -3.0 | 13.9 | 15.3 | 14.9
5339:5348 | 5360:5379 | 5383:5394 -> -0.4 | 14.1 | 15.1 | 15.2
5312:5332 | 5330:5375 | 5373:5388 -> 1.0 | 14.1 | 14.7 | 15.9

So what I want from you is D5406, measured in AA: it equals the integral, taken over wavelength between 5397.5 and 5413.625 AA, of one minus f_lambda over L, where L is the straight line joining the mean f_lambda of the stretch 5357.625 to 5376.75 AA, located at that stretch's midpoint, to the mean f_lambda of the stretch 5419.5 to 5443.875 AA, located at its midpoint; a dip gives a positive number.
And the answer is 0.8 AA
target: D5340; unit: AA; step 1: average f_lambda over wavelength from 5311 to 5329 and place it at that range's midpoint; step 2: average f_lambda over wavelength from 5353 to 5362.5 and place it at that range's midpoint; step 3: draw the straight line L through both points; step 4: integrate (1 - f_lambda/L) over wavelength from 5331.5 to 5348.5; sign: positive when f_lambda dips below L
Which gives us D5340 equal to 0.97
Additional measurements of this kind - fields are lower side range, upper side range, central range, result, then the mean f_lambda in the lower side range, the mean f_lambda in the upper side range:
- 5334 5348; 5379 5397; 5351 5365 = -0.9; 14.3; 15.3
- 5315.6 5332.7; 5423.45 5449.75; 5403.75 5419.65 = -0.3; 13.8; 15.1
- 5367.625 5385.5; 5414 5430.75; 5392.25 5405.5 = 1.1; 15.3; 15.5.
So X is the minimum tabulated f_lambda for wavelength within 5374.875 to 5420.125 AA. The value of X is 13.9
